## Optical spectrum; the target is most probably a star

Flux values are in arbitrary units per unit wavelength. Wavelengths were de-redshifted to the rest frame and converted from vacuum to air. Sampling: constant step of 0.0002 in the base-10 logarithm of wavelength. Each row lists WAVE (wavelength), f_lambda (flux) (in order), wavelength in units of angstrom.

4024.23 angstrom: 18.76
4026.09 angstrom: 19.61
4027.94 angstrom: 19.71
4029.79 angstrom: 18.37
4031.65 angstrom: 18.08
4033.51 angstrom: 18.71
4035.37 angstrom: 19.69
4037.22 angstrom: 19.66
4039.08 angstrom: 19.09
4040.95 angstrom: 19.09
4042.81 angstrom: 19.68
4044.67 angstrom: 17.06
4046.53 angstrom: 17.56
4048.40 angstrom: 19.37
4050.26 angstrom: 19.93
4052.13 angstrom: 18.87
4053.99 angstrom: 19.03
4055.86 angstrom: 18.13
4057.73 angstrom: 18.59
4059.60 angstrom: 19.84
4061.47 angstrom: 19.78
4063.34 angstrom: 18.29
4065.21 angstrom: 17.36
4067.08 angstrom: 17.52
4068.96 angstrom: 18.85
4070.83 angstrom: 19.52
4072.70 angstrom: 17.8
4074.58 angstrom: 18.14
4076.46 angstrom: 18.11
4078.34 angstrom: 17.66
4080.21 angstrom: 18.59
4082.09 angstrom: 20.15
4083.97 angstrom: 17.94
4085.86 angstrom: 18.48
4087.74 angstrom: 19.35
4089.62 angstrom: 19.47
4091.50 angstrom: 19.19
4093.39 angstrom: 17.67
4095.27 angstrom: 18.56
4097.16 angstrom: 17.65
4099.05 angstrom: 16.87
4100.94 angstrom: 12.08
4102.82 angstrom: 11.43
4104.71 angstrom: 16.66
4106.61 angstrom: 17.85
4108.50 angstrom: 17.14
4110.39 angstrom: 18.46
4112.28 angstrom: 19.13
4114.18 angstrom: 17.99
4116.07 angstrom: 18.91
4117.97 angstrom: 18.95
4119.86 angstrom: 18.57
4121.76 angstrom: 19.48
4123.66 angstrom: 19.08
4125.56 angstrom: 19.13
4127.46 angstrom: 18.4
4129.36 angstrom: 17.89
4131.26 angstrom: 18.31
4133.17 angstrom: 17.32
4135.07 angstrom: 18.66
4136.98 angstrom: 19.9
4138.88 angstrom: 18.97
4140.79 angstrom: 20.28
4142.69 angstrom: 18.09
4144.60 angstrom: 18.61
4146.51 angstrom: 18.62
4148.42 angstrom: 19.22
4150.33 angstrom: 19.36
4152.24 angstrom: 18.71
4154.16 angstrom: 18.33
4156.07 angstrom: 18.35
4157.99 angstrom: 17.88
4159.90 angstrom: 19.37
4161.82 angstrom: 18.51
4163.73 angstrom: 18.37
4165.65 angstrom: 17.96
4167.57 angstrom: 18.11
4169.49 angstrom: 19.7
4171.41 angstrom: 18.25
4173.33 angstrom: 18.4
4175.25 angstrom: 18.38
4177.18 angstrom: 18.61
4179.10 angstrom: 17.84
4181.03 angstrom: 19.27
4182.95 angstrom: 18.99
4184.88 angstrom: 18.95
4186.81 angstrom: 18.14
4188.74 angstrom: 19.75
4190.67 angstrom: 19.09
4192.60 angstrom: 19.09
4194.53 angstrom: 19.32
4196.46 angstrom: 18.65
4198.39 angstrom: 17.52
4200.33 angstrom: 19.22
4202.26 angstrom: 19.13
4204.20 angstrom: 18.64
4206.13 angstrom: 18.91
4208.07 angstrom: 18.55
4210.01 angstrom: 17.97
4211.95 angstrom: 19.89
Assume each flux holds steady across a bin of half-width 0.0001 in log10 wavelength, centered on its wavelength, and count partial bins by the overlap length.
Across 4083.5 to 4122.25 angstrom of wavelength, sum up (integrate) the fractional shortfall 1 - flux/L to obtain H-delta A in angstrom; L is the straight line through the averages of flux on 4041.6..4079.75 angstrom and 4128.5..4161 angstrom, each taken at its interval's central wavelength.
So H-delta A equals 1.97 angstrom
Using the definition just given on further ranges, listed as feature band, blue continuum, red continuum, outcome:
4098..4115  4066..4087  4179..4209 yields 2.0 angstrom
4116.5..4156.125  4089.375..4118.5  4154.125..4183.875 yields -1.9 angstrom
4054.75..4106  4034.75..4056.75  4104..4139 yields 2.2 angstrom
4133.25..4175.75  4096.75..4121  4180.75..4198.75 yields -1.4 angstrom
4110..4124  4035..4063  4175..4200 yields 0.0 angstrom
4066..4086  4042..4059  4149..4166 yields 0.3 angstrom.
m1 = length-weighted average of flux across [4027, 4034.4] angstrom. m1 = 18.7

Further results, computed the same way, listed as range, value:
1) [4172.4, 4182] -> 18.5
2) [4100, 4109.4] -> 15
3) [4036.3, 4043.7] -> 19.4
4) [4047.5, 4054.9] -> 19.3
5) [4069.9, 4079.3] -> 18.3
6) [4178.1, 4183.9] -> 18.7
